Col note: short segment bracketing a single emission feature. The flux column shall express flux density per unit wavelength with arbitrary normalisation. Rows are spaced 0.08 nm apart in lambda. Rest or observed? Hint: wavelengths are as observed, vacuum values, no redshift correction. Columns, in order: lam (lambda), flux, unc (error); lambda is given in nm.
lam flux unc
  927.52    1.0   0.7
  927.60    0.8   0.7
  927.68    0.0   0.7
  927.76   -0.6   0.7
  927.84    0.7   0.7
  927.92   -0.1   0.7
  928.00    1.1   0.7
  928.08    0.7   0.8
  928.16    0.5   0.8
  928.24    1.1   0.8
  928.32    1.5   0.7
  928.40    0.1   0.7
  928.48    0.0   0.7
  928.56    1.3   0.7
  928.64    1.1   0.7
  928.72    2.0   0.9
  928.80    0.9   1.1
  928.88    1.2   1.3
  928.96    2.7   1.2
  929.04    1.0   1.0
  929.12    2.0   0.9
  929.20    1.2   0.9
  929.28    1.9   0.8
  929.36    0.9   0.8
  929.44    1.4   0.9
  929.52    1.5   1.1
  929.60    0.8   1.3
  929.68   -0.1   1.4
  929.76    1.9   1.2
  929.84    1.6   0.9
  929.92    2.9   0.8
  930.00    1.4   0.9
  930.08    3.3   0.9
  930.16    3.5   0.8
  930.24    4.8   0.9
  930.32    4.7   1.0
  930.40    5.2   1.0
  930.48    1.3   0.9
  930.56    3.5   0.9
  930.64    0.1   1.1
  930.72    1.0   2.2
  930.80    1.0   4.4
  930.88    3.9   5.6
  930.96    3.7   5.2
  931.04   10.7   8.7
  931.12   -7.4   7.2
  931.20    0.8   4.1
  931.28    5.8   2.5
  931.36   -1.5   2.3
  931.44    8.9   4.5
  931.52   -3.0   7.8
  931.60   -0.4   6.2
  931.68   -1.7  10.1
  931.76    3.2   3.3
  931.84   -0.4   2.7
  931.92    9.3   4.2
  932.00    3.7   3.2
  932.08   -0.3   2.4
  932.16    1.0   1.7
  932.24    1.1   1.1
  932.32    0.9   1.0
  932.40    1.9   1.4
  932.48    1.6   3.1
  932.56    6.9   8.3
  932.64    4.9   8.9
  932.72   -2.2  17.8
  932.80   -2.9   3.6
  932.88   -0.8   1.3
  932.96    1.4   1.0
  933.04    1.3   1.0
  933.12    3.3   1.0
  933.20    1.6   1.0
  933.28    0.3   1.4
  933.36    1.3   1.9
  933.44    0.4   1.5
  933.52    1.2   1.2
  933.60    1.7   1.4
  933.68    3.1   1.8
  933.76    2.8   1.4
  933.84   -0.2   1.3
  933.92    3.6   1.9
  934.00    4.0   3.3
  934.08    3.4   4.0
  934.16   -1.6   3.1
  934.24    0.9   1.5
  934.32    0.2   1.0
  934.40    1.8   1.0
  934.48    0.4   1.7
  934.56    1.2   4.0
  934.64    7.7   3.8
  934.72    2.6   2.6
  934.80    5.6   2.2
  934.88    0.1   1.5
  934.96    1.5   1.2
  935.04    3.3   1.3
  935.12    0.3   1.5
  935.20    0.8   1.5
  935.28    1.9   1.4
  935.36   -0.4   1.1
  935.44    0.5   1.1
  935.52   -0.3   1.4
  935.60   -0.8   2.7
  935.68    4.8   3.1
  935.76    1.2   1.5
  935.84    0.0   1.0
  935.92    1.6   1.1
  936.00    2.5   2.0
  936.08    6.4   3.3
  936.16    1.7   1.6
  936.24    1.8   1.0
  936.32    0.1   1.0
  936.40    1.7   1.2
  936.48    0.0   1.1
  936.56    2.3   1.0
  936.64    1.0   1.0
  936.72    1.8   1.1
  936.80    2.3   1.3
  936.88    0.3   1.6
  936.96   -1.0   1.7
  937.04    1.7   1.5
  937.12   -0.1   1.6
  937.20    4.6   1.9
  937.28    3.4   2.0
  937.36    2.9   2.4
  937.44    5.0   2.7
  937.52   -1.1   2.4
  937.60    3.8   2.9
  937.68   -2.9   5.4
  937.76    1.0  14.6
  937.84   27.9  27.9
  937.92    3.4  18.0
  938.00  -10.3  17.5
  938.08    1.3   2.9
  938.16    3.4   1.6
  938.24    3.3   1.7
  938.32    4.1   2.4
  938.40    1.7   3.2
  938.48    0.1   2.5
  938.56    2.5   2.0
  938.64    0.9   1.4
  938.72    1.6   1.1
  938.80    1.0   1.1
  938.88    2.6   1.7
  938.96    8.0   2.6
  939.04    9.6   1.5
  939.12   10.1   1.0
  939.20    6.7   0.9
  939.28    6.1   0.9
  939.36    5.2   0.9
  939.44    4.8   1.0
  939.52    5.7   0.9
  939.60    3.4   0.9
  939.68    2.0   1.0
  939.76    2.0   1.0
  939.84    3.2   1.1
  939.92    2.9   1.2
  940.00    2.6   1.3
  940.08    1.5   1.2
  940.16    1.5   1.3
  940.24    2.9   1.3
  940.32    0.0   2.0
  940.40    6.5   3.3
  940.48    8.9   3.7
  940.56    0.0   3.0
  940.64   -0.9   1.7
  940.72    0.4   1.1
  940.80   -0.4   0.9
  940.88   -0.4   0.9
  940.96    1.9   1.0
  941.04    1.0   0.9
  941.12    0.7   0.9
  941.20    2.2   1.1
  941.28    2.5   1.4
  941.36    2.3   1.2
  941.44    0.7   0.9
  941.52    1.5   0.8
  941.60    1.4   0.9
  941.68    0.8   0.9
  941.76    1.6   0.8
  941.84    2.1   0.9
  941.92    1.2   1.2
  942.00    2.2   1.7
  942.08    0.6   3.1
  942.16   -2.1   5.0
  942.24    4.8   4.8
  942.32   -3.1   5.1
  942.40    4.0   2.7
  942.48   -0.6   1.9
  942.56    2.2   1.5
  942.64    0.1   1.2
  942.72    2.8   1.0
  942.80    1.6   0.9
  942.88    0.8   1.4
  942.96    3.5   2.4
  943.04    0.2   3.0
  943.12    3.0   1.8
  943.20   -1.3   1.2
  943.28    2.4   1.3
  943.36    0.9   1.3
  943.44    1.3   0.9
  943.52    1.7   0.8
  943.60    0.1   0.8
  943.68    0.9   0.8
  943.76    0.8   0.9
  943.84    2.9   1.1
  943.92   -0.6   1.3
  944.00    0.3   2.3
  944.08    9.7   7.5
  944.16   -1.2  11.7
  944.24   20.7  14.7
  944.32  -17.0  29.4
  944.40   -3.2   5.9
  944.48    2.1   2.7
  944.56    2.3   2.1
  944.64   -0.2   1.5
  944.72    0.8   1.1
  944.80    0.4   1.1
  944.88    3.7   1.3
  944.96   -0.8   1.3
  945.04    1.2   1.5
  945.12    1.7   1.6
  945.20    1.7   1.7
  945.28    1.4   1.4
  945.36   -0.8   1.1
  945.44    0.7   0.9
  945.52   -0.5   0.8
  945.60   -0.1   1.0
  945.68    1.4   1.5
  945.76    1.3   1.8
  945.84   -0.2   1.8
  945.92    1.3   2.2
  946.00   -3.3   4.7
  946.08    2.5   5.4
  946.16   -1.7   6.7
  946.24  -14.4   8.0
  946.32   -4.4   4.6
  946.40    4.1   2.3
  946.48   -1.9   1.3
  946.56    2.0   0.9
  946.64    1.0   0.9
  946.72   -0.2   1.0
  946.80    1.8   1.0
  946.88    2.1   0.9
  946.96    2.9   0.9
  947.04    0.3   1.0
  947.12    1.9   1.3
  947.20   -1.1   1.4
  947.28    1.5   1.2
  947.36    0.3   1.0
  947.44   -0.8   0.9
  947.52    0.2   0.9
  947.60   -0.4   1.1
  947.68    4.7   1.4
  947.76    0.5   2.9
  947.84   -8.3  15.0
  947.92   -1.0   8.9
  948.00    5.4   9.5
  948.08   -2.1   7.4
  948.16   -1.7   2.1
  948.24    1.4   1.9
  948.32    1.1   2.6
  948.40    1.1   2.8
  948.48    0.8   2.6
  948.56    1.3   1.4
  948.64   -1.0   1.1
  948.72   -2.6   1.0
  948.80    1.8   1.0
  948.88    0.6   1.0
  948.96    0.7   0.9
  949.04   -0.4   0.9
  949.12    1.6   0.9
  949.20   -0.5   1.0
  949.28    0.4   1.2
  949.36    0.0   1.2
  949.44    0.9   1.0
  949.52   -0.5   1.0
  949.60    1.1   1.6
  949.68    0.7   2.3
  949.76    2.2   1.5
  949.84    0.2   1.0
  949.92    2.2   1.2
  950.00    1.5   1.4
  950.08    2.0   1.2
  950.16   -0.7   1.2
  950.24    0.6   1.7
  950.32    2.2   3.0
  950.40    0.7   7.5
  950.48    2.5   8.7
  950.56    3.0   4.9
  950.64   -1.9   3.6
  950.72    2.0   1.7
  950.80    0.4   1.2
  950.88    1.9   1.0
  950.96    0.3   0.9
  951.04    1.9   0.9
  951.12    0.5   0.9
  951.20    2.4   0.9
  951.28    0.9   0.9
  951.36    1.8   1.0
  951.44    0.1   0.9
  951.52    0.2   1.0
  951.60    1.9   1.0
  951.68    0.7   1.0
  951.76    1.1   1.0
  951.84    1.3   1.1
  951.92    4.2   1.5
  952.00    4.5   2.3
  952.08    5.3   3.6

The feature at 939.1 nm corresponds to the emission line [O III]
